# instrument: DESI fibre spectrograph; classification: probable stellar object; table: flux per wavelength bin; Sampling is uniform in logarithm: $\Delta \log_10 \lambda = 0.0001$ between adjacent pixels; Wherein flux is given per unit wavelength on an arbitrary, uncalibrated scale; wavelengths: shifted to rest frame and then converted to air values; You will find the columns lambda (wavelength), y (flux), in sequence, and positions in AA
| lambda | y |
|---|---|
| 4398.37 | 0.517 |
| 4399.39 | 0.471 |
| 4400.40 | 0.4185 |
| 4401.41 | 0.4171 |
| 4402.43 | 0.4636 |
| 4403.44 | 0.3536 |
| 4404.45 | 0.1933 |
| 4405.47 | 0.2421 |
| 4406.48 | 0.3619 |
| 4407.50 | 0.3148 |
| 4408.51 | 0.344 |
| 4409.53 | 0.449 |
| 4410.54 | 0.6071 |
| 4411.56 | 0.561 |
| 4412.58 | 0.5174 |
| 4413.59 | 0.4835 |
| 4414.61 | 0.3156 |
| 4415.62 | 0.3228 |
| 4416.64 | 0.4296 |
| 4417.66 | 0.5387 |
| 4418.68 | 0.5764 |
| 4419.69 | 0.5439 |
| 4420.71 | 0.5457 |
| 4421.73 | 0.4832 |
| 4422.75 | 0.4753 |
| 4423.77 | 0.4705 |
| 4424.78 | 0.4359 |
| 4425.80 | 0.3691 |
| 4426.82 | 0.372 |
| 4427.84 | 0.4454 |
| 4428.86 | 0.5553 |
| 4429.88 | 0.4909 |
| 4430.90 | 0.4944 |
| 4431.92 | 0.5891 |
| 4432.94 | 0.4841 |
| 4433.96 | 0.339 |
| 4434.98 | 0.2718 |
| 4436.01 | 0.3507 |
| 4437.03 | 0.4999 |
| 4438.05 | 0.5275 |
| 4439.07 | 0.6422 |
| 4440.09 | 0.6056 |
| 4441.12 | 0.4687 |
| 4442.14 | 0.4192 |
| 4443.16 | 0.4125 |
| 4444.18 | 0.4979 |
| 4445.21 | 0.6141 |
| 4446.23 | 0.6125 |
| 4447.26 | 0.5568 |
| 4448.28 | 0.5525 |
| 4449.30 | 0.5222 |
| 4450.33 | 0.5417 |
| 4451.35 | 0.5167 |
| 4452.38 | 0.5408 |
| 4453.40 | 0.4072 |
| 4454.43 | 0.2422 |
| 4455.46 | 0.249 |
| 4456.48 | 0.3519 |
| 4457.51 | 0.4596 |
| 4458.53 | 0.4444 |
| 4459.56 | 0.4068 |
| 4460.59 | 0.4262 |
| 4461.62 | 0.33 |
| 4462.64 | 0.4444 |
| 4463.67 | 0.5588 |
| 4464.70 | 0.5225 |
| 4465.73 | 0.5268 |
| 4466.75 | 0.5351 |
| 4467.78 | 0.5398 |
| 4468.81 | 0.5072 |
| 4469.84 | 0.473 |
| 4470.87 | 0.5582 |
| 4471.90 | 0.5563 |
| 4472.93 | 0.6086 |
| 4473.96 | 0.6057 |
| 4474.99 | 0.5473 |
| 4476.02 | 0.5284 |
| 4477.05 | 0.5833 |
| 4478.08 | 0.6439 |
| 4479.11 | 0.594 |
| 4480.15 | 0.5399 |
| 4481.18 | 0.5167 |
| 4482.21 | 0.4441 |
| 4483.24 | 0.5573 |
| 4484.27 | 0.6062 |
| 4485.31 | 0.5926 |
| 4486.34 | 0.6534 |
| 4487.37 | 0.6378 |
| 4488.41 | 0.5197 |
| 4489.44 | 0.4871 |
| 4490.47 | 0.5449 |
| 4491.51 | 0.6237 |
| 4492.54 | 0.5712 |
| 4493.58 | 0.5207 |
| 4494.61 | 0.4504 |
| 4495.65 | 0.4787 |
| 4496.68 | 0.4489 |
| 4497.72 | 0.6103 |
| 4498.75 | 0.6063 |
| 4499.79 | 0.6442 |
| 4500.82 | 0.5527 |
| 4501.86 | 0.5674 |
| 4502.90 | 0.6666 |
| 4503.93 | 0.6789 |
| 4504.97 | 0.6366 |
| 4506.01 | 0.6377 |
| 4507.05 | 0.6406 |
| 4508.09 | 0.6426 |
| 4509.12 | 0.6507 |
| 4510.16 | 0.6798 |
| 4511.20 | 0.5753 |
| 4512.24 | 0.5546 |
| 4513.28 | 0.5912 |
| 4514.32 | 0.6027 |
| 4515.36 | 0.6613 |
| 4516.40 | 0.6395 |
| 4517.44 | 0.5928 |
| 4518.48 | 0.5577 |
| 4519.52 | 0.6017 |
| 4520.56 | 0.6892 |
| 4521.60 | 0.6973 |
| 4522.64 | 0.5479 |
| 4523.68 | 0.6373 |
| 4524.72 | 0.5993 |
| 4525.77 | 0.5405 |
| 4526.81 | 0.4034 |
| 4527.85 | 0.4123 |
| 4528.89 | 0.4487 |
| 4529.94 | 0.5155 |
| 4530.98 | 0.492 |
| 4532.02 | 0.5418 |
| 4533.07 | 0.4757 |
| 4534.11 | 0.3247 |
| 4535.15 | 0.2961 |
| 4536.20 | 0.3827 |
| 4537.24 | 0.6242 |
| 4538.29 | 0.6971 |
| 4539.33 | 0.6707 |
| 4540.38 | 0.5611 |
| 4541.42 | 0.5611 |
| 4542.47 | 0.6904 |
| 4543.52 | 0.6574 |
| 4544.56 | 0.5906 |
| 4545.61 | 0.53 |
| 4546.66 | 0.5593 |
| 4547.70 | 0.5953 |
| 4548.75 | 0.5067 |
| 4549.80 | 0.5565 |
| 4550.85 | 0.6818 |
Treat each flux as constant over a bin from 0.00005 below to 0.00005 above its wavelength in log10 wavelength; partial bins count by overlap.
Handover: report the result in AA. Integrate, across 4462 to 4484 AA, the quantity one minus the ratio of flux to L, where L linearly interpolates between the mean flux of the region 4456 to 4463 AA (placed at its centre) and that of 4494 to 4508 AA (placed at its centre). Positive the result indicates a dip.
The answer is -3.6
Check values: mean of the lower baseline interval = 0.409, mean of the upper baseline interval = 0.587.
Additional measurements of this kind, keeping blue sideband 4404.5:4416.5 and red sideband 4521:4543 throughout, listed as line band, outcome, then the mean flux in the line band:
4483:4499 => -2.27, 0.556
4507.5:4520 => -2.49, 0.613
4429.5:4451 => -3.24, 0.5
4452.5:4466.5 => 1.10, 0.419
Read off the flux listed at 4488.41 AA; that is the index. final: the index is 0.5197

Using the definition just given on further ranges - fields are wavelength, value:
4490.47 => 0.5449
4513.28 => 0.5912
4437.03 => 0.4999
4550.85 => 0.6818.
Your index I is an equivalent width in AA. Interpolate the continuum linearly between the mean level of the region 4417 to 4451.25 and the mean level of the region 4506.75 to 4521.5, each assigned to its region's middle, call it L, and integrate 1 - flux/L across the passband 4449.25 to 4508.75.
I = 3.7 AA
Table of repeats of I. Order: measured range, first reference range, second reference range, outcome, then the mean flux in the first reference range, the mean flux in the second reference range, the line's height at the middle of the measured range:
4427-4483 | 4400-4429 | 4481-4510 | 1.3 AA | 0.433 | 0.58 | 0.507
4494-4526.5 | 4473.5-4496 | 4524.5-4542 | -4.5 AA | 0.557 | 0.502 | 0.528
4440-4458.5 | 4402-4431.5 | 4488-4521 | 0.9 AA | 0.44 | 0.592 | 0.496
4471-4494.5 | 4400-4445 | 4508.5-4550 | -2.4 AA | 0.449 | 0.563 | 0.513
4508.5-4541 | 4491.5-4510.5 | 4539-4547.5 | 2.2 AA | 0.594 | 0.601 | 0.598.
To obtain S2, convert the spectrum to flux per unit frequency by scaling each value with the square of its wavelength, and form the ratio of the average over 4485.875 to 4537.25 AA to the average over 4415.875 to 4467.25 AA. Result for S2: 1.23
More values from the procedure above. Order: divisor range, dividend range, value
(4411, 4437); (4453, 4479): 1.08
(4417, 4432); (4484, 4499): 1.17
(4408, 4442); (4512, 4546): 1.24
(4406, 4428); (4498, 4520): 1.42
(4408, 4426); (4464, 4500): 1.21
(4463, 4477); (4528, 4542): 0.96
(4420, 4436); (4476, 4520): 1.34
